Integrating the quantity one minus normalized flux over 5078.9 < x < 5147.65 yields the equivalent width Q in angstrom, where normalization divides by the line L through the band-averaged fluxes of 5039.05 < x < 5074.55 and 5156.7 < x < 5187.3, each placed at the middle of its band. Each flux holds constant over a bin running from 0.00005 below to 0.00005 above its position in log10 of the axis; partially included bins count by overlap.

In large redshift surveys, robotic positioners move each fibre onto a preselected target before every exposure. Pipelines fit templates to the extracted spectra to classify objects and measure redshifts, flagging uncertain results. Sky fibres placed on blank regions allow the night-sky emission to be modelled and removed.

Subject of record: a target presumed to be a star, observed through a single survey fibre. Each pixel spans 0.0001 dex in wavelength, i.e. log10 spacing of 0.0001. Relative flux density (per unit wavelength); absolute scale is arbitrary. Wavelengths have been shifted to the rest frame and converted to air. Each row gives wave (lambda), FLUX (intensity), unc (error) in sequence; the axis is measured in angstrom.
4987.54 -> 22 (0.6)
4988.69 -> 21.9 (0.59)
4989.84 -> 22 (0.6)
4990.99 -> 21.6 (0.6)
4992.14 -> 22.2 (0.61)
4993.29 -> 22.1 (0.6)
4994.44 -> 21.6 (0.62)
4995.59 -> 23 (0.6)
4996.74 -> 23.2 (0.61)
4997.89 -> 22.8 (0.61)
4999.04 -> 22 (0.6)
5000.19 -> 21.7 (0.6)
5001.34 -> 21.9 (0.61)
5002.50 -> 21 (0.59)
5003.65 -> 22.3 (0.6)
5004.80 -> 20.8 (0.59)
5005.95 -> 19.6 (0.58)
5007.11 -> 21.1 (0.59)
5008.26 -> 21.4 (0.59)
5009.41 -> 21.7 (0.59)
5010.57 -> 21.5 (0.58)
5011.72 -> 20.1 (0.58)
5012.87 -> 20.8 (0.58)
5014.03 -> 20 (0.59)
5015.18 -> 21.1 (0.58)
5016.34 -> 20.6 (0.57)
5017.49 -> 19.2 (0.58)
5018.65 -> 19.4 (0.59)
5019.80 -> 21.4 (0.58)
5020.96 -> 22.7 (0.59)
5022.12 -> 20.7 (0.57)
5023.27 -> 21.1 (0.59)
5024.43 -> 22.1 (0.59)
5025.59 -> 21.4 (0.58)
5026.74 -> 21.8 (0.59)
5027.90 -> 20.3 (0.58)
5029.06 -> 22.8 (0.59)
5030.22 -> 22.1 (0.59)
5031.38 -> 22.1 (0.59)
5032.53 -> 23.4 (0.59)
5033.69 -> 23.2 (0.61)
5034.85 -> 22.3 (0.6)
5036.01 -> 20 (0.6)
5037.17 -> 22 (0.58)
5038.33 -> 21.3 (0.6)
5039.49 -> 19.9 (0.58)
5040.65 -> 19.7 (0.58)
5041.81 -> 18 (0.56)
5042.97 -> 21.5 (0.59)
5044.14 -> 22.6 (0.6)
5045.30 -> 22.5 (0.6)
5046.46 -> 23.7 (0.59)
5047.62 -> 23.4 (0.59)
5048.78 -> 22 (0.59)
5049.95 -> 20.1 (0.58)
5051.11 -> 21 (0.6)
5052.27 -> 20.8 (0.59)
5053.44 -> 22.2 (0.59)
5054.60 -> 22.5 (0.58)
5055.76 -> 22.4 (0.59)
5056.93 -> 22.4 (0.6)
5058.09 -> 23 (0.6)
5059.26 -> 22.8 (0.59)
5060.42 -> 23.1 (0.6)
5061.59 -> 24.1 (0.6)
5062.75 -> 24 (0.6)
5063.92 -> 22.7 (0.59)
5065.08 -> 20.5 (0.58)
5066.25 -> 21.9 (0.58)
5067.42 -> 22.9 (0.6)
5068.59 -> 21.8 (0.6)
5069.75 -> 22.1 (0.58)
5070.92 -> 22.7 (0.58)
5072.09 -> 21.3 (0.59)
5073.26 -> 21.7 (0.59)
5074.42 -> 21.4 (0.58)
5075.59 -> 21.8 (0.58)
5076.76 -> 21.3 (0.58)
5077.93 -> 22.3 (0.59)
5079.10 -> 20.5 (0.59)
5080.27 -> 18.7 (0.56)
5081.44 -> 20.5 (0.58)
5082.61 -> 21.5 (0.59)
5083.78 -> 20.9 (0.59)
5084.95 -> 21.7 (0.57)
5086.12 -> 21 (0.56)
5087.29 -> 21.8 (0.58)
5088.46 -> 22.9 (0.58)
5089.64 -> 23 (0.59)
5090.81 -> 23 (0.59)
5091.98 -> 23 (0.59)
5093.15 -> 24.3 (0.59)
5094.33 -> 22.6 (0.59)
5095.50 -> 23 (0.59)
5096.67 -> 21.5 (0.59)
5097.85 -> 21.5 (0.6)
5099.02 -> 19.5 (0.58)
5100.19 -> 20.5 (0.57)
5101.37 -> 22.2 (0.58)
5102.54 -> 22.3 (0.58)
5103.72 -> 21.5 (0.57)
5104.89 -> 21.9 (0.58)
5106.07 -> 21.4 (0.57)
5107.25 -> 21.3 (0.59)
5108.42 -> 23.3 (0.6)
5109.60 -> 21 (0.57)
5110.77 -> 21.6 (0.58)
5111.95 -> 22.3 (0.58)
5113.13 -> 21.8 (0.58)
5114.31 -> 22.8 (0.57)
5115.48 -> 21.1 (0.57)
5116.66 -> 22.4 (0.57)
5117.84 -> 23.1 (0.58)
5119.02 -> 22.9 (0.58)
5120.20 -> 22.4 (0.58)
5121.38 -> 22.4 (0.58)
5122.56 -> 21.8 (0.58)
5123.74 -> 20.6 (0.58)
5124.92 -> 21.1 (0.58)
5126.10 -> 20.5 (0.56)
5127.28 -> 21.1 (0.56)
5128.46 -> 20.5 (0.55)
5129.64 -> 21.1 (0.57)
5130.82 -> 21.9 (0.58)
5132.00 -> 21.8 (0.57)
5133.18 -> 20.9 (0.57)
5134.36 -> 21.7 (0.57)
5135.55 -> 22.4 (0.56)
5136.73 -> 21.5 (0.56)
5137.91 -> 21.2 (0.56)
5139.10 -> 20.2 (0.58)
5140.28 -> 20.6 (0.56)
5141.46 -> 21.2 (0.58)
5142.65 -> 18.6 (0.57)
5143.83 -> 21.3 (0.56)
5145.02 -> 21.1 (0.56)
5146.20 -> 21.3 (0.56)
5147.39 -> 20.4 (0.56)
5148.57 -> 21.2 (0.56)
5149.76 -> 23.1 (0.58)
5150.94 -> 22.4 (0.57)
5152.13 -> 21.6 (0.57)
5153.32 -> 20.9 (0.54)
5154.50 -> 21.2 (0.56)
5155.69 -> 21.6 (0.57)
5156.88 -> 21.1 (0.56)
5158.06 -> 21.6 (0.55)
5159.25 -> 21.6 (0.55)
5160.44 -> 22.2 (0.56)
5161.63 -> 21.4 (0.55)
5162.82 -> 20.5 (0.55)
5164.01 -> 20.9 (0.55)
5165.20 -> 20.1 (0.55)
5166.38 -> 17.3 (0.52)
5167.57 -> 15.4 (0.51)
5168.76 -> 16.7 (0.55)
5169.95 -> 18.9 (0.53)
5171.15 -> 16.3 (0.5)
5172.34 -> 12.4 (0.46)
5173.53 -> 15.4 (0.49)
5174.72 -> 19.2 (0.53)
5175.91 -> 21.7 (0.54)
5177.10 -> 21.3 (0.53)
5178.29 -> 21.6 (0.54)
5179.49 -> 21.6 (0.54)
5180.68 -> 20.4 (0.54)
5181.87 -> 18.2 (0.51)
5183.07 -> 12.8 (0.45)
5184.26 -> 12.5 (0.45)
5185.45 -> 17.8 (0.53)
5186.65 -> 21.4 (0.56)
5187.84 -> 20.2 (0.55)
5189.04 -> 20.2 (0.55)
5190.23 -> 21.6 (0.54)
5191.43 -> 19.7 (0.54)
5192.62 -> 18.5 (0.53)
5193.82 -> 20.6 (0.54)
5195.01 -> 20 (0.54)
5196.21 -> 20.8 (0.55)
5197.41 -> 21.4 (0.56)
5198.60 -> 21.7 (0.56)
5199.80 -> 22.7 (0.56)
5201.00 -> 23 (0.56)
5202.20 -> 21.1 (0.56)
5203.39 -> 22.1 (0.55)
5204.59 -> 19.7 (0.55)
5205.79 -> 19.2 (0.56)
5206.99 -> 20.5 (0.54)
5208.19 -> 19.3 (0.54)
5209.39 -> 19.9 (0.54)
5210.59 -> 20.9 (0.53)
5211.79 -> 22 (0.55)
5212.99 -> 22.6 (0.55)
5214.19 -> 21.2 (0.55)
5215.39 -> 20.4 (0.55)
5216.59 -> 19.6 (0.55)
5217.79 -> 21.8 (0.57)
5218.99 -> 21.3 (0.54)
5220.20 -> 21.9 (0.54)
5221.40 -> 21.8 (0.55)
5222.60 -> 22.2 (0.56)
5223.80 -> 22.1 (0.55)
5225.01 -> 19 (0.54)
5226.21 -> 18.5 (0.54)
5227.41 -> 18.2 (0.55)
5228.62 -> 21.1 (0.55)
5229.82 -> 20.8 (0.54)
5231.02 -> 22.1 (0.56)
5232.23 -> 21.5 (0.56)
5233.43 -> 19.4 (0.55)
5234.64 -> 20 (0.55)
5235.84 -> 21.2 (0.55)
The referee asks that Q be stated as -3.8 angstrom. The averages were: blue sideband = 22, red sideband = 18.8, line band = 21.6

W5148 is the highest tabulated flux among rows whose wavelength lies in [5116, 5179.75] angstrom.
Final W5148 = 23.1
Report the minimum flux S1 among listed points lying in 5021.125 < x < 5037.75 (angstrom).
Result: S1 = 20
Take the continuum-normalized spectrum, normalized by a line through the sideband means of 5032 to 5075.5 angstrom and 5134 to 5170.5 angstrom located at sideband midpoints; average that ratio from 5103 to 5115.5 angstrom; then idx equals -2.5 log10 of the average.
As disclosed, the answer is -0.03 mag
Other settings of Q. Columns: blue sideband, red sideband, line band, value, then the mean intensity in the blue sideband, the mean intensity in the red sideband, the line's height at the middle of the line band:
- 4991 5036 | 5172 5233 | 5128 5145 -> -0.3 angstrom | 21.5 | 20.2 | 20.7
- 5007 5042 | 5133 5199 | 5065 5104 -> -2.1 angstrom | 21.2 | 20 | 20.7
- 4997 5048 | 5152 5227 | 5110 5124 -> -1.0 angstrom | 21.4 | 20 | 20.6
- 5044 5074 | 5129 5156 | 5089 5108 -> -0.2 angstrom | 22.3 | 21.3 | 21.8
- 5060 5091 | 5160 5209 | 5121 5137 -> -0.5 angstrom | 21.9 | 19.5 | 20.7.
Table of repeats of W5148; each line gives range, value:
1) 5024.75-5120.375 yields 24.3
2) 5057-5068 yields 24.1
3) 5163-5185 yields 21.7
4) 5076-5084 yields 22.3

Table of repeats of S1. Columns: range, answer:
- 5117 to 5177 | 12.4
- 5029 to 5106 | 18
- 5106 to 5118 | 21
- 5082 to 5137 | 19.5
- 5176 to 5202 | 12.5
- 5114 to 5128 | 20.5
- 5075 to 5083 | 18.7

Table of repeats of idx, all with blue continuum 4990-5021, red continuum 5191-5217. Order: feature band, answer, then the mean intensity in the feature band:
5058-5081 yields -0.042 mag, 22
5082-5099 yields -0.053 mag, 22.2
